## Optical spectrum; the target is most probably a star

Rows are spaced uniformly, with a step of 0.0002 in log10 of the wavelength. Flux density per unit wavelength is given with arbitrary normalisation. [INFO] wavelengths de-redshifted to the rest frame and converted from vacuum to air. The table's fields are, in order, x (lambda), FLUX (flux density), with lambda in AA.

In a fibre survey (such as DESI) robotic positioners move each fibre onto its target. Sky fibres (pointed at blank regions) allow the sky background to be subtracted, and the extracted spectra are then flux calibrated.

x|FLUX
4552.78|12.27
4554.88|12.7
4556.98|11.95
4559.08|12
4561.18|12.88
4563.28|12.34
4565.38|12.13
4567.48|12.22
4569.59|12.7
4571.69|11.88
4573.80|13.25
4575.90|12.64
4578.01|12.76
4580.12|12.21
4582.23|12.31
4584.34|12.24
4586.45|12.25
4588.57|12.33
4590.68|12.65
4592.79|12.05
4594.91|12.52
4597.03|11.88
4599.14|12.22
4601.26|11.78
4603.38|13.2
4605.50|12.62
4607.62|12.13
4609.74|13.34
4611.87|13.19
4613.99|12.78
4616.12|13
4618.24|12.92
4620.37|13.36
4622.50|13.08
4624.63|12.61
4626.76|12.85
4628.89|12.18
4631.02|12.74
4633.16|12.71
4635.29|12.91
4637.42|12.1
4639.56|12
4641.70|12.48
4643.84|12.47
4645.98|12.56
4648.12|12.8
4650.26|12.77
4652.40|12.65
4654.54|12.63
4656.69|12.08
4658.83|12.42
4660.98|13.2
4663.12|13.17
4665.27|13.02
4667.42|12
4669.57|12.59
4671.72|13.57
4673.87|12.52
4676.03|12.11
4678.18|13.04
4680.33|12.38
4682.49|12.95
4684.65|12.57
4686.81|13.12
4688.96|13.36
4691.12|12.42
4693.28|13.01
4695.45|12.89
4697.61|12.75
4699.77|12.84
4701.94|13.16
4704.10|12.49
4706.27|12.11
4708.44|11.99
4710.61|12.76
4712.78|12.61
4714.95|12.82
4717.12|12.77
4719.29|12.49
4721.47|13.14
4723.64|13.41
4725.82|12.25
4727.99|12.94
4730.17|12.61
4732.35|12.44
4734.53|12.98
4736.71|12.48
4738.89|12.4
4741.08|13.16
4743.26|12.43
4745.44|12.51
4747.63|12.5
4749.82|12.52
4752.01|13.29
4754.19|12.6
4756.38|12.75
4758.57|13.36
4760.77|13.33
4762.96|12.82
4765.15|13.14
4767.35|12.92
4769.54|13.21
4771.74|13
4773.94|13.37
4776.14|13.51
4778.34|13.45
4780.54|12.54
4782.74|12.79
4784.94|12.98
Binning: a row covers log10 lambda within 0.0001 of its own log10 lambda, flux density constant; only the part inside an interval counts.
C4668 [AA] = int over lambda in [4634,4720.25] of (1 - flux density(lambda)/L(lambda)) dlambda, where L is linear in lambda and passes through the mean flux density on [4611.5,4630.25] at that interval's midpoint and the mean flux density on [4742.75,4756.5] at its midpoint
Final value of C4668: 0.8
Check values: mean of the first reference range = 12.9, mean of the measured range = 12.7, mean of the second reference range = 12.7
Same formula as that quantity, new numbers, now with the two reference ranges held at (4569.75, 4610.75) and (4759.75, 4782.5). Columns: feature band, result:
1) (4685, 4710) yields 0.21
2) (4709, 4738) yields 0.47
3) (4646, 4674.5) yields -0.04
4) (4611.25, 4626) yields -0.51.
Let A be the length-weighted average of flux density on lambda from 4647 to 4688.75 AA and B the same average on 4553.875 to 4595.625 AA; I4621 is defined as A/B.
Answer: 1.0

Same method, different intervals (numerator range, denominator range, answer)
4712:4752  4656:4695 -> 1.00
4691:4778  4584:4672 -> 1.02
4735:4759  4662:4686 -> 1.00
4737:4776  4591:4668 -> 1.02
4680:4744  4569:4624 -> 1.01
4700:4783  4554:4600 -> 1.04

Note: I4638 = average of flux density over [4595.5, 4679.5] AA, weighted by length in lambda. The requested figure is 12.7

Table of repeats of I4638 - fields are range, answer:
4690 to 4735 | 12.7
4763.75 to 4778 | 13.2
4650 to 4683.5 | 12.7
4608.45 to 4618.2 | 13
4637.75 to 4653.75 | 12.5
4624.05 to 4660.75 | 12.5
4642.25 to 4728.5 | 12.7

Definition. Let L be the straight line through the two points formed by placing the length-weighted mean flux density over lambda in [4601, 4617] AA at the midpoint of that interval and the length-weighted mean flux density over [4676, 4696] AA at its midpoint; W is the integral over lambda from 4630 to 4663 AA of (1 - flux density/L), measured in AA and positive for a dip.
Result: 0.57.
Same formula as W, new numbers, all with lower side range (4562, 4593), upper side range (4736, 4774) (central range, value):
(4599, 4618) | -0.36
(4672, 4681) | 0.04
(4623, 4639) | -0.04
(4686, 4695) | -0.19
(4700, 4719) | 0.23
